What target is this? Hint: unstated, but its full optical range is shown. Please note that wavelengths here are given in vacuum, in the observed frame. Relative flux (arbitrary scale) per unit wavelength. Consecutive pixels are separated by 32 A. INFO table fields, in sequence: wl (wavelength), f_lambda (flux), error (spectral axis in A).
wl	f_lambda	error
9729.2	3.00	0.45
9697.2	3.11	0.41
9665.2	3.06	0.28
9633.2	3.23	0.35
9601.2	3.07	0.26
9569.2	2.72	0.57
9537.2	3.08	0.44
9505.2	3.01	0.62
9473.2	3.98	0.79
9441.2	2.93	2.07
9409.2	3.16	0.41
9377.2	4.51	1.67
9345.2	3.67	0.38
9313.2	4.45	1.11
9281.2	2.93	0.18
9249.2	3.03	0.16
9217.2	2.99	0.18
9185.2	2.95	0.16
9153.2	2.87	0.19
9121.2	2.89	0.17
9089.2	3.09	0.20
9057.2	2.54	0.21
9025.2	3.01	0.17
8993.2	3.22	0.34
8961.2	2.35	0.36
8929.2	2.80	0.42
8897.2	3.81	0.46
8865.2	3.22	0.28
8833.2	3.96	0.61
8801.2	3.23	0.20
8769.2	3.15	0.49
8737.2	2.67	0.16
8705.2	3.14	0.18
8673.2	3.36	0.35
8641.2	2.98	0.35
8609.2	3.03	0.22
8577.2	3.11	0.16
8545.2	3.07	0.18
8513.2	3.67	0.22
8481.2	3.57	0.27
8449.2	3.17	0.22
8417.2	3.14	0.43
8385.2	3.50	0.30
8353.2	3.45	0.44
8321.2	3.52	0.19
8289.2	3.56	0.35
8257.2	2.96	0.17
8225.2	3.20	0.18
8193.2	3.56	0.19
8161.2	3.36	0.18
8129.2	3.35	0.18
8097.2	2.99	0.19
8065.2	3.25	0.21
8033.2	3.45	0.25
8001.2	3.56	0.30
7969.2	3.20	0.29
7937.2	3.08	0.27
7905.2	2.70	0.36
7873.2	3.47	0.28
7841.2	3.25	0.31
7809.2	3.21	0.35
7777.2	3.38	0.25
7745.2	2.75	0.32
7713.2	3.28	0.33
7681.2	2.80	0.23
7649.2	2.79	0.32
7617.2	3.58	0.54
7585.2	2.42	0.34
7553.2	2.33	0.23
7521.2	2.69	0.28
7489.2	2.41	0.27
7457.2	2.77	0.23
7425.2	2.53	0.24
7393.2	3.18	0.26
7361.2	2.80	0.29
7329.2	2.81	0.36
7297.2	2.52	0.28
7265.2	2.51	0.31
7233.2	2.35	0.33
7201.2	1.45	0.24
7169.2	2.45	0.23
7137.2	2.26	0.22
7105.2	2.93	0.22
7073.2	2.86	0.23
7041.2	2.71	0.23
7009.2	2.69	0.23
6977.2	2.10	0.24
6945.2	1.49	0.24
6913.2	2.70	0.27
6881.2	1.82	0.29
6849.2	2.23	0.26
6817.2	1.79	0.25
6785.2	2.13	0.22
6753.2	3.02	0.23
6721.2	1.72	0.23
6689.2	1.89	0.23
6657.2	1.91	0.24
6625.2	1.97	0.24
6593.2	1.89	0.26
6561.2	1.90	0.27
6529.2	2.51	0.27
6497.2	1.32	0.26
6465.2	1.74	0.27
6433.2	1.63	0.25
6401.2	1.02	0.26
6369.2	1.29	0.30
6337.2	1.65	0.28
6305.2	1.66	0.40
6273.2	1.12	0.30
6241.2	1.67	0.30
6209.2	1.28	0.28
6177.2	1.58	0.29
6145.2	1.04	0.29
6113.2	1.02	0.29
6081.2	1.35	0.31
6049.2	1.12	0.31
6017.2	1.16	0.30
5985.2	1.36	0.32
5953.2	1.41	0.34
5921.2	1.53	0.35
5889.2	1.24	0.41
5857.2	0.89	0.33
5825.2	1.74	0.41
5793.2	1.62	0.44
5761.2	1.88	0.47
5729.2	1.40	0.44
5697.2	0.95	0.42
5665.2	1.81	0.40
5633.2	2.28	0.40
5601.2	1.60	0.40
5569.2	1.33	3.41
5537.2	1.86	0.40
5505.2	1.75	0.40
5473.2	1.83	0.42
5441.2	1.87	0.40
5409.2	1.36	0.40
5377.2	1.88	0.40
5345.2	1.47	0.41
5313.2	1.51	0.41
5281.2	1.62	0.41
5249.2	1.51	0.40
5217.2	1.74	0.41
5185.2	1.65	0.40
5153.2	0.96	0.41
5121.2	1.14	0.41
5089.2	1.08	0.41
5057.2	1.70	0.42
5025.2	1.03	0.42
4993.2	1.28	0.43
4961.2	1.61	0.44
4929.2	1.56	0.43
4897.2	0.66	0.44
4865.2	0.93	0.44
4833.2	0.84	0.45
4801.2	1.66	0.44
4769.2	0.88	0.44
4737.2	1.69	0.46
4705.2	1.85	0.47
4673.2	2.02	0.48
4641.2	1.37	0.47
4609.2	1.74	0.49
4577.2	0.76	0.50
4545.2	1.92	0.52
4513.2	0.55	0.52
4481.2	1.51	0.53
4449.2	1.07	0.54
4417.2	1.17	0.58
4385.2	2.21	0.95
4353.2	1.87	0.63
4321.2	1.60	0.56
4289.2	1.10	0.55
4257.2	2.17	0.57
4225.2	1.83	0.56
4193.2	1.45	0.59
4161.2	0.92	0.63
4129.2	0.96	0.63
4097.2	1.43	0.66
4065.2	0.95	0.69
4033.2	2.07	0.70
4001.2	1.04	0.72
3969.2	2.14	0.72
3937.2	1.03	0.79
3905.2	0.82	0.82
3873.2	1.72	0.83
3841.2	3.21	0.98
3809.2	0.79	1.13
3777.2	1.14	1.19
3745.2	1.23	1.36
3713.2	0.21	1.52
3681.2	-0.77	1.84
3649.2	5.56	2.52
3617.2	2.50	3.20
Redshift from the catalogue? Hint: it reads 0.749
